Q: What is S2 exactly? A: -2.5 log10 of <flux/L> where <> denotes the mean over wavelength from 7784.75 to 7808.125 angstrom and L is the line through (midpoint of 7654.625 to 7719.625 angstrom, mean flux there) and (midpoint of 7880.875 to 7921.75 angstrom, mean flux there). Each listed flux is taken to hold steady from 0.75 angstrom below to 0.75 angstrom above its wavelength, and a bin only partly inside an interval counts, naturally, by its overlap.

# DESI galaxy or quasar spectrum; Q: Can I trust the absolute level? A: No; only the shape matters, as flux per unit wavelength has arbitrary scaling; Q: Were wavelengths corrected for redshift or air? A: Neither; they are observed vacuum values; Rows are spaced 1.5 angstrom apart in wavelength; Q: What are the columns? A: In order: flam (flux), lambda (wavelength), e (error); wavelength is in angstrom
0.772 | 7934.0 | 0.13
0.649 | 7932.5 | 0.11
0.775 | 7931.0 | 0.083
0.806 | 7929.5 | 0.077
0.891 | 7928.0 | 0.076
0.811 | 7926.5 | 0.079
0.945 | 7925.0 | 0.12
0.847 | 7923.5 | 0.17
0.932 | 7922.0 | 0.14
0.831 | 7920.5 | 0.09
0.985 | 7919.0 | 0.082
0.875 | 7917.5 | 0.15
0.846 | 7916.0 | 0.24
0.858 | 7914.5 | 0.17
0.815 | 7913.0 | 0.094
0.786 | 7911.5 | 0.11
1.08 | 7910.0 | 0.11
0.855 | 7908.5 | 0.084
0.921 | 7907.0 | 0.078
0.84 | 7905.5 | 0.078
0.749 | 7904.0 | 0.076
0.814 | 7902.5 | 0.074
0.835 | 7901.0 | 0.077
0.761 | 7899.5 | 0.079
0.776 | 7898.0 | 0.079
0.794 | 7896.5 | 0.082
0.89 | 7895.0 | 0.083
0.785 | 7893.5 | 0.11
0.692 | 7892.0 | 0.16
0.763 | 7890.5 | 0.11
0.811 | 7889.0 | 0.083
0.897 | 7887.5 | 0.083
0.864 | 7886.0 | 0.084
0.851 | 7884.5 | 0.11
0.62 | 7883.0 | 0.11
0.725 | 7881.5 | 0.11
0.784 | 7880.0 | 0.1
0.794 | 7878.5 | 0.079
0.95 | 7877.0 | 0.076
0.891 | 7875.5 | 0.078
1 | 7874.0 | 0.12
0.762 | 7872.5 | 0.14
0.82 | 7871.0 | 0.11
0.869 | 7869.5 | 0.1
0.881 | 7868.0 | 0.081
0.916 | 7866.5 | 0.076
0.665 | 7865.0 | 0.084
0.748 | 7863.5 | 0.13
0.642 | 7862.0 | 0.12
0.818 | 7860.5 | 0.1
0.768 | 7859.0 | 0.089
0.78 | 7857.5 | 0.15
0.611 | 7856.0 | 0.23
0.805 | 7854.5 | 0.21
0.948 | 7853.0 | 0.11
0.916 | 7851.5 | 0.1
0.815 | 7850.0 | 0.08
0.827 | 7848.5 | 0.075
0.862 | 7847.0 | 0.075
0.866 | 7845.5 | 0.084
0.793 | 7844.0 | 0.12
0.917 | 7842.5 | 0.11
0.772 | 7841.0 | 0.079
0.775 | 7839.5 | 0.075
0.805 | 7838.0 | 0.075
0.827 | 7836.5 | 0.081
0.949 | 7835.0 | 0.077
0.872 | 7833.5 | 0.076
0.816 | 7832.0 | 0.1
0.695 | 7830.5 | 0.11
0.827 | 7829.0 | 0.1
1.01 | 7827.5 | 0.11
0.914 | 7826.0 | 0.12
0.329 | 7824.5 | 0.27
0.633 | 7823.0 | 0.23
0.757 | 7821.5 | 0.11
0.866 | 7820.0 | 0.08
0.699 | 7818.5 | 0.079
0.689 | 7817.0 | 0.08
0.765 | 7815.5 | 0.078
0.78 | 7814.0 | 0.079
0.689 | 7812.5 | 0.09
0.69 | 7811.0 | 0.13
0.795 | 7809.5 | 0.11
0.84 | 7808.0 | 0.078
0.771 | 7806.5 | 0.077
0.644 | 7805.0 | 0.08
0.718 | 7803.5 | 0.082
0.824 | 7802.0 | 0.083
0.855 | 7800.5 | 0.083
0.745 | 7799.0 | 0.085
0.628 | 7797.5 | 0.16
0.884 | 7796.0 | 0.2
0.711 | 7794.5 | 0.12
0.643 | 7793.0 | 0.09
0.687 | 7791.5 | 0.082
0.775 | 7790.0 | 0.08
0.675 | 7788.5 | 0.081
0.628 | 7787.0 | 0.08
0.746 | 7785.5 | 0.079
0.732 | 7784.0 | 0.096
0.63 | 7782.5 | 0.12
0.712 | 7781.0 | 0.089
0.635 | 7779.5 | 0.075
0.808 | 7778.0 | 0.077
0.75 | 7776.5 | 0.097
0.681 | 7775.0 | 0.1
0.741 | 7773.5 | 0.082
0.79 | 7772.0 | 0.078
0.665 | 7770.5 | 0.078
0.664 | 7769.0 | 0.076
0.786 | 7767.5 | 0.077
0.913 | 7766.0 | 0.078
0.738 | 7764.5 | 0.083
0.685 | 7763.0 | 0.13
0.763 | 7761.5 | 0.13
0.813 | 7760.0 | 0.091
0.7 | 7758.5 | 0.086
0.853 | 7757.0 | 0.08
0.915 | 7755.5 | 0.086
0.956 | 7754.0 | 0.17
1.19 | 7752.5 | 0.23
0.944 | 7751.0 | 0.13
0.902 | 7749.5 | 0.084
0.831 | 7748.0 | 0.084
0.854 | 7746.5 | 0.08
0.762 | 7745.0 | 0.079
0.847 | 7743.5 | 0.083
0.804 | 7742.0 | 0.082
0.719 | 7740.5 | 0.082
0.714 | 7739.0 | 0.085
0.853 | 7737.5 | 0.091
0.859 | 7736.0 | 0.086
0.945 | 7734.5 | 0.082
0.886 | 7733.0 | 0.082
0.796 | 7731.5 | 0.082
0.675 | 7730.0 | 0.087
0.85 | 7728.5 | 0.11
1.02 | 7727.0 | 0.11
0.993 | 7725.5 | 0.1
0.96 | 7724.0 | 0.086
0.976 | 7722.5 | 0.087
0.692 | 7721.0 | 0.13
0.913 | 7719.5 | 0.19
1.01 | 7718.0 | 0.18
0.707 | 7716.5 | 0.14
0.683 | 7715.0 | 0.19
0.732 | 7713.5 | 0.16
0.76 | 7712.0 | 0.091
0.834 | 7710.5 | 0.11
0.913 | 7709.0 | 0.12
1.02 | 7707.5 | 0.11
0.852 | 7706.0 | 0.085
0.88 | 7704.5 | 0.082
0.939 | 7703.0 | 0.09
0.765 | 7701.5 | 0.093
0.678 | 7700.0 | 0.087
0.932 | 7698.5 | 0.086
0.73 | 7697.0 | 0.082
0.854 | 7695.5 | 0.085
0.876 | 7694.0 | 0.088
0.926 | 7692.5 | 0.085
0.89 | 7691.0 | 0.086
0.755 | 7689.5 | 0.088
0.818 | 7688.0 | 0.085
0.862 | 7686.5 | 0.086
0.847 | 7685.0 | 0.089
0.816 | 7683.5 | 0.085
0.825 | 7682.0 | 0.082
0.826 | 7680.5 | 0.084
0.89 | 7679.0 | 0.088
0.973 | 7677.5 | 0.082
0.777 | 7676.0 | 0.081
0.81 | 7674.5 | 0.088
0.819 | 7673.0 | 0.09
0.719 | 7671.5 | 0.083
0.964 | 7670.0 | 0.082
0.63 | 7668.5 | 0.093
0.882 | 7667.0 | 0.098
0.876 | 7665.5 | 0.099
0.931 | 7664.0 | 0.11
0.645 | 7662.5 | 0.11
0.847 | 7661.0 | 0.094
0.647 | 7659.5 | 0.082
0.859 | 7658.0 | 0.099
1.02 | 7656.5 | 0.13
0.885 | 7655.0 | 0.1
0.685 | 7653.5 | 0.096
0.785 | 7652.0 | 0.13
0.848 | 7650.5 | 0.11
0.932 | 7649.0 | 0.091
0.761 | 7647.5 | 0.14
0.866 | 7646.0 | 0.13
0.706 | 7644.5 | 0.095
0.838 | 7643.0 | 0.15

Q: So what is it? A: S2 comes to 0.14 mag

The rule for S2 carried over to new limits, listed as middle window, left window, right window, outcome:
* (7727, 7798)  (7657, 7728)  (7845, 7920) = 0.068 mag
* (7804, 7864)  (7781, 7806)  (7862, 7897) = -0.027 mag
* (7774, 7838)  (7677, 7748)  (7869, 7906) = 0.112 mag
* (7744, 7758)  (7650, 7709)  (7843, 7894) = -0.101 mag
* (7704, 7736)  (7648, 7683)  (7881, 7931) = -0.040 mag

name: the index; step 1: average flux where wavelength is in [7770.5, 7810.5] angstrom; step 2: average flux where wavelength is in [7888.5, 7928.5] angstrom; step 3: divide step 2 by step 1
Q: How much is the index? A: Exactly 1.15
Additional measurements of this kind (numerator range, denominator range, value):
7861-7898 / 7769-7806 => 1.12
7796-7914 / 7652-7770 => 0.96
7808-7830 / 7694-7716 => 0.91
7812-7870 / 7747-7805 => 1.03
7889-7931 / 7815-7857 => 1.05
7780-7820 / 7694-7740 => 0.86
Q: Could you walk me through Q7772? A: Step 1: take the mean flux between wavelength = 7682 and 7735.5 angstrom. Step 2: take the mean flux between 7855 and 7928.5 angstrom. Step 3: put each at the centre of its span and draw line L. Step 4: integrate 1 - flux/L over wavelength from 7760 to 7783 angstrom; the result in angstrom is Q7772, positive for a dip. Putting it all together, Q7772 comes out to 2.9 angstrom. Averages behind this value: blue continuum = 0.851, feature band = 0.735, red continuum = 0.825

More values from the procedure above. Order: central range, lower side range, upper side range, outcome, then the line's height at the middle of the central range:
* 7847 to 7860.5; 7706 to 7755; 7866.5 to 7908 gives 0.3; 0.831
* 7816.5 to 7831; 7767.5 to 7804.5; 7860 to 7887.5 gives 0.3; 0.762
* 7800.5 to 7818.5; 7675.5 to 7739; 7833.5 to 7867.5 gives 1.6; 0.823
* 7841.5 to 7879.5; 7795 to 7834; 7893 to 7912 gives -1.2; 0.8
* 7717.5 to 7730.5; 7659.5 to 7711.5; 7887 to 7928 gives -1.0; 0.839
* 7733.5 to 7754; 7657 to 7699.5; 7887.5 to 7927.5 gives -0.8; 0.834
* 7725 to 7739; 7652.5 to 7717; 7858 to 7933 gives -0.6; 0.827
